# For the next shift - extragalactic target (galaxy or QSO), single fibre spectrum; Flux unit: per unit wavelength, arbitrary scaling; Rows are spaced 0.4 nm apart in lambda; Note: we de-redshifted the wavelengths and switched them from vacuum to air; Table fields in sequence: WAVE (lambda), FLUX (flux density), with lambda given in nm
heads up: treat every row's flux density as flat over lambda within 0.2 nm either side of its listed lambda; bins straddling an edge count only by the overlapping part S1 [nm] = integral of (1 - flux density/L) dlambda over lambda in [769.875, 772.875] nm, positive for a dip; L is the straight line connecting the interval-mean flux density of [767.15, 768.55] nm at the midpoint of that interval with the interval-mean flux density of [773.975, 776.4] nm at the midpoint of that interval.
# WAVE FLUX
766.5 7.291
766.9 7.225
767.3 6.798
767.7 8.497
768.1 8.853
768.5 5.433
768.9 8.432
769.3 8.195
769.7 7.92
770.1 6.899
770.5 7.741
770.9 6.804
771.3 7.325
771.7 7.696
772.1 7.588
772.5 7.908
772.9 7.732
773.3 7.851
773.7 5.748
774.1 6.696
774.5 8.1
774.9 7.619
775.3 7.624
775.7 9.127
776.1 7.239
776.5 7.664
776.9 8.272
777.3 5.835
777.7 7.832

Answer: 0.10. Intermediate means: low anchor 7.63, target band 7.45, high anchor 7.76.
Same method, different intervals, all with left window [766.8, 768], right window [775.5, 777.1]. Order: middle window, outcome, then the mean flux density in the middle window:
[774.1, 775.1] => 0.05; 7.63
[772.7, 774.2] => 0.17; 7.03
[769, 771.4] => 0.08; 7.53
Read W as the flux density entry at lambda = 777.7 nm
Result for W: 7.832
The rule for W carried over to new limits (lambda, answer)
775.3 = 7.624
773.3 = 7.851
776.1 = 7.239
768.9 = 8.432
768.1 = 8.853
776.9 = 8.272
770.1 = 6.899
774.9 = 7.619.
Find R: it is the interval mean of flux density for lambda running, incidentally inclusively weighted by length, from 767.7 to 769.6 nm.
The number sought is 7.82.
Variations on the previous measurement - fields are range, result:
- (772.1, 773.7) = 7.54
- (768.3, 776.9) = 7.51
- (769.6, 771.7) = 7.34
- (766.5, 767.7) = 7.31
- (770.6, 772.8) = 7.49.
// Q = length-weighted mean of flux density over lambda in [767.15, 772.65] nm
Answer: 7.58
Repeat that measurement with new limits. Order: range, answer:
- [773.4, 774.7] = 6.93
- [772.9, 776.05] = 7.54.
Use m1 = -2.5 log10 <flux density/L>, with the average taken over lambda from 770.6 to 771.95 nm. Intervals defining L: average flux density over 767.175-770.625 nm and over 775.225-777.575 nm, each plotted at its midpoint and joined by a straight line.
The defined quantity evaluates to 0.05 mag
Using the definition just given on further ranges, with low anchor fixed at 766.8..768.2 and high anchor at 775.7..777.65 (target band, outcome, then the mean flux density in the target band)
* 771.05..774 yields 0.04 mag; 7.37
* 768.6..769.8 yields -0.03 mag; 7.98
